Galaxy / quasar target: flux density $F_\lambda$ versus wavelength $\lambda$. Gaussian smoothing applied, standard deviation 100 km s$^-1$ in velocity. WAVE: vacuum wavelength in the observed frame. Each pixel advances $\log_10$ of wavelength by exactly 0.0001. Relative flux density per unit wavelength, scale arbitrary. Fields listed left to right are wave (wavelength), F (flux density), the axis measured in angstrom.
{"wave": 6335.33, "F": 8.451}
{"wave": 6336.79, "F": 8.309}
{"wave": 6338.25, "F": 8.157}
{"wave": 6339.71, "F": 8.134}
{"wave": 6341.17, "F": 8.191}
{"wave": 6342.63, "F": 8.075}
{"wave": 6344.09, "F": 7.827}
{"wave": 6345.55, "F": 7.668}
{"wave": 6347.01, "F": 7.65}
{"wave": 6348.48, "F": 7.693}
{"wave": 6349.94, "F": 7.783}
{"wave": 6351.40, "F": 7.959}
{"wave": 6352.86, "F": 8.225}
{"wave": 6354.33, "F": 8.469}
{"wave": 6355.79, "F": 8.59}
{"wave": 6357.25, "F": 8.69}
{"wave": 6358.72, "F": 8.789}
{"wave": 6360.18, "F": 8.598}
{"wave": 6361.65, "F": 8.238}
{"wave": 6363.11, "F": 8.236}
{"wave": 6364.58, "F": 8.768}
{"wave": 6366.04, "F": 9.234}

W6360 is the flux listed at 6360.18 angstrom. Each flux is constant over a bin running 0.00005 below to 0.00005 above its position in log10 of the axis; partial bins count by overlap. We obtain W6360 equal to 8.598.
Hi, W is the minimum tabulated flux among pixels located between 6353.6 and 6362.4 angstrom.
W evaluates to 8.238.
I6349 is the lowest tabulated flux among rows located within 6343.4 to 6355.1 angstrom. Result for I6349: 7.65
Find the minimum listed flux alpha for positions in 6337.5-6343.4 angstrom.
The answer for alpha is 8.075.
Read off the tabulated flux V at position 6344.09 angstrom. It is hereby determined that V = 7.827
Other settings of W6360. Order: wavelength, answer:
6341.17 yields 8.191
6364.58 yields 8.768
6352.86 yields 8.225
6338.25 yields 8.157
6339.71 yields 8.134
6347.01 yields 7.65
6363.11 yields 8.236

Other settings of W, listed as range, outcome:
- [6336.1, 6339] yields 8.157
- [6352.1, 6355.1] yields 8.225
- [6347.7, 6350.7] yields 7.693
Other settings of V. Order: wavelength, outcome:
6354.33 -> 8.469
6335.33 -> 8.451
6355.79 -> 8.59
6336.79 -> 8.309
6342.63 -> 8.075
